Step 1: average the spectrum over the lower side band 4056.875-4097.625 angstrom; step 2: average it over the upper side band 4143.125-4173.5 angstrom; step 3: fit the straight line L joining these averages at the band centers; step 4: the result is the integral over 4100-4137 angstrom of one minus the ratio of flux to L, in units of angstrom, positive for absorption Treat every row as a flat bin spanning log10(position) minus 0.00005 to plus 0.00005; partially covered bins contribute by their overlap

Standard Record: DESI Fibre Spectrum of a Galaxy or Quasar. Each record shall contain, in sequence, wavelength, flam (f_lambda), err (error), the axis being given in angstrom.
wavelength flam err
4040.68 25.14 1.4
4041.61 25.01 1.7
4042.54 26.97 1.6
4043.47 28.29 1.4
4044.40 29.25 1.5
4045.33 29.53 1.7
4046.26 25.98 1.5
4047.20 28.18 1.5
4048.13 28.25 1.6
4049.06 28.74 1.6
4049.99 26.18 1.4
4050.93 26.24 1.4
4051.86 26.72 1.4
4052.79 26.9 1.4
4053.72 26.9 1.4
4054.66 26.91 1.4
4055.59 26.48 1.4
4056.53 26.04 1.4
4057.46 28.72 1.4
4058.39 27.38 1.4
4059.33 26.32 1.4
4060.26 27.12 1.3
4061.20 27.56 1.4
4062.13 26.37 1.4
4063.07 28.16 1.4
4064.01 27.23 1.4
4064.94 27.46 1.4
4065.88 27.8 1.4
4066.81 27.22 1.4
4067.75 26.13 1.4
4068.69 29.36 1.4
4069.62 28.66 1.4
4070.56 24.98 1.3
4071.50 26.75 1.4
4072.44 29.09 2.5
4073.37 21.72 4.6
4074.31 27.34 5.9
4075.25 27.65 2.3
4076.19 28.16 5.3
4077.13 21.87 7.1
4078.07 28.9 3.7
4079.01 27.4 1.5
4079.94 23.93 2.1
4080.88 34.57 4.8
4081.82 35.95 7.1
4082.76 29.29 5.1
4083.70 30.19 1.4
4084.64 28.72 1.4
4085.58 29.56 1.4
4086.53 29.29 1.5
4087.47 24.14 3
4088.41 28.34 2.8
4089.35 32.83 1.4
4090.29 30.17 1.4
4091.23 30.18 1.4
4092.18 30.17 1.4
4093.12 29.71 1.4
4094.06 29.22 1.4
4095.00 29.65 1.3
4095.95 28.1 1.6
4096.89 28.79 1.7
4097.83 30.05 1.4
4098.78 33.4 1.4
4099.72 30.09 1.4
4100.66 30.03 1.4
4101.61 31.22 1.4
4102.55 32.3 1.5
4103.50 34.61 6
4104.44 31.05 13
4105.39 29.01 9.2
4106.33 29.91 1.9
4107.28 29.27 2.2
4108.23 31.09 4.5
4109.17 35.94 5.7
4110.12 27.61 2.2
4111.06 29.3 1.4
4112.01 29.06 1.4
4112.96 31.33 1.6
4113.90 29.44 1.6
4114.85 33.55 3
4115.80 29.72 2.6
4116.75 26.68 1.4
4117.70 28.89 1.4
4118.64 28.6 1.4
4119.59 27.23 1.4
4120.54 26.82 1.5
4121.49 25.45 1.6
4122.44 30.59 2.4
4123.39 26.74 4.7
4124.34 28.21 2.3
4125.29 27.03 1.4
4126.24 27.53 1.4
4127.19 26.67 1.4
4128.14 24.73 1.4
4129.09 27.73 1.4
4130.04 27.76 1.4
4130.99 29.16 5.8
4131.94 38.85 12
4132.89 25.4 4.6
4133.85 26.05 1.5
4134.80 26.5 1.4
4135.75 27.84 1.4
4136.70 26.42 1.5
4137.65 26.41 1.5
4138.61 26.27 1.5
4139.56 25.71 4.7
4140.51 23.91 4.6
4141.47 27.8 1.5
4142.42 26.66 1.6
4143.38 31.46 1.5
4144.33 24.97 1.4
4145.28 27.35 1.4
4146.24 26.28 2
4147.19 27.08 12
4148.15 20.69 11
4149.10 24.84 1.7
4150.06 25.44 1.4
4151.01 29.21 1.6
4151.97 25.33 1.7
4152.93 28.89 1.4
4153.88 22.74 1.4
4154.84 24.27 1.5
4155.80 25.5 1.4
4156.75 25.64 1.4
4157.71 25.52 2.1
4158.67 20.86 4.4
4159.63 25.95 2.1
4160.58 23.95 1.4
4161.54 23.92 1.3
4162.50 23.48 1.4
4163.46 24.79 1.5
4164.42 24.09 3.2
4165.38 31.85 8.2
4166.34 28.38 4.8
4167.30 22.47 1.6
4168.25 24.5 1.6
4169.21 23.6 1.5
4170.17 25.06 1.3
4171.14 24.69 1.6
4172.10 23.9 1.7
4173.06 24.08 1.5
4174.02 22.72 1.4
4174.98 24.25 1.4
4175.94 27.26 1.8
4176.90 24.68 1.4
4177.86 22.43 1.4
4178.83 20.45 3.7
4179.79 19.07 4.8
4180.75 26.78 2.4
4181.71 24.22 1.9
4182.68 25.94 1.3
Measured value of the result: -3.3 angstrom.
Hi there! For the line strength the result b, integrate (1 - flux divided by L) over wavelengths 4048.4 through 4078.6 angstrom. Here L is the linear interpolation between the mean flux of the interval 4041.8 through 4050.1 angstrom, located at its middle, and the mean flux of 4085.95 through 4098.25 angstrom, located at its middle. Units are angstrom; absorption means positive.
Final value 1.5 angstrom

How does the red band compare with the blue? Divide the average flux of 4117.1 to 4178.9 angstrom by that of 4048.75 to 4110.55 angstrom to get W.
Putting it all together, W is 0.91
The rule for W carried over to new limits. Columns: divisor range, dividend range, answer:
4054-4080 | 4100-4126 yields 1.10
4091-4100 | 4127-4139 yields 0.93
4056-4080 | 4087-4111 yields 1.12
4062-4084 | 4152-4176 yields 0.90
